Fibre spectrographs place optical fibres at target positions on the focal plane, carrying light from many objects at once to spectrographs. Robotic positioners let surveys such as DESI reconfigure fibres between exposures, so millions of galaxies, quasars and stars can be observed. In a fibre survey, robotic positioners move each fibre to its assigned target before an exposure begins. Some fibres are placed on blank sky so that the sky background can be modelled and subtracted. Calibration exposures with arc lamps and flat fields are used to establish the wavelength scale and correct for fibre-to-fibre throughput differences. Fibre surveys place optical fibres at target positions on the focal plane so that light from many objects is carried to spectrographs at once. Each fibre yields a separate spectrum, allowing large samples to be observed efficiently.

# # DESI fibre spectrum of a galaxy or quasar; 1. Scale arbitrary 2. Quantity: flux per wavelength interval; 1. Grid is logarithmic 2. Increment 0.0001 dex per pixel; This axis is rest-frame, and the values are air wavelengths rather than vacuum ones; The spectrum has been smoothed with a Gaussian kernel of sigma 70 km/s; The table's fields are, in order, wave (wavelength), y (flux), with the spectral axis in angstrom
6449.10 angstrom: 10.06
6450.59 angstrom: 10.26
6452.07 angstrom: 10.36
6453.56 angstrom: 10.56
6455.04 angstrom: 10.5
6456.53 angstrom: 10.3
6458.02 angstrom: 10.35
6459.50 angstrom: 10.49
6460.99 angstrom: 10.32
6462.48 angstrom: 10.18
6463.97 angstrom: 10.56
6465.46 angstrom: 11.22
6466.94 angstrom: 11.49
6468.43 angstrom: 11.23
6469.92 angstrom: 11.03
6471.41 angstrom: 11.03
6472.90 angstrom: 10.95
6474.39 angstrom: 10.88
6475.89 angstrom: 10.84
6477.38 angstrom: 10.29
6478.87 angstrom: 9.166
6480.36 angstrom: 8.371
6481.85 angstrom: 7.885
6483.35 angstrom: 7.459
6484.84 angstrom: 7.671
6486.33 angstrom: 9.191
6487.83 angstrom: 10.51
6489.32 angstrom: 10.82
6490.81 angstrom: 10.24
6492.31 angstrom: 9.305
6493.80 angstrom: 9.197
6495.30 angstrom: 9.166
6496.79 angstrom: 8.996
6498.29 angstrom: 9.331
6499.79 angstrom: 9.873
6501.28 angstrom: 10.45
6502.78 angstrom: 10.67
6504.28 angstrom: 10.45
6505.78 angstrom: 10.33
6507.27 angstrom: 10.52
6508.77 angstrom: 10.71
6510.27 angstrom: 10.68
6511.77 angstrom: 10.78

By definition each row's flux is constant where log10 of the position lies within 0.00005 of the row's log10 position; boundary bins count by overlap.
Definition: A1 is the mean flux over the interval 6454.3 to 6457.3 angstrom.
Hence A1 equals 10.4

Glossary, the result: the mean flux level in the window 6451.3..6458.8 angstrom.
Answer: 10.4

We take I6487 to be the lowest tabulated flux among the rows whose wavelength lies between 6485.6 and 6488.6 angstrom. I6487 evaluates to 9.191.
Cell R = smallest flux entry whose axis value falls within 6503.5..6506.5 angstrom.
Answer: 10.33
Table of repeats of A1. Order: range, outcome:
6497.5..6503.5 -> 10.1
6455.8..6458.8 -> 10.3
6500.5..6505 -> 10.5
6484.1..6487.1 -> 8.44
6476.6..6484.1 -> 8.65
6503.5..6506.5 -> 10.4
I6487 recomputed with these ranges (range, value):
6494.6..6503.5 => 8.996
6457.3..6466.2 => 10.18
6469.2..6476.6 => 10.84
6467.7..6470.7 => 11.03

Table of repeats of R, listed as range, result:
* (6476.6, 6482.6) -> 7.885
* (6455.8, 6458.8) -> 10.3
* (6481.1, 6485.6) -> 7.459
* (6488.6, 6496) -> 9.166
